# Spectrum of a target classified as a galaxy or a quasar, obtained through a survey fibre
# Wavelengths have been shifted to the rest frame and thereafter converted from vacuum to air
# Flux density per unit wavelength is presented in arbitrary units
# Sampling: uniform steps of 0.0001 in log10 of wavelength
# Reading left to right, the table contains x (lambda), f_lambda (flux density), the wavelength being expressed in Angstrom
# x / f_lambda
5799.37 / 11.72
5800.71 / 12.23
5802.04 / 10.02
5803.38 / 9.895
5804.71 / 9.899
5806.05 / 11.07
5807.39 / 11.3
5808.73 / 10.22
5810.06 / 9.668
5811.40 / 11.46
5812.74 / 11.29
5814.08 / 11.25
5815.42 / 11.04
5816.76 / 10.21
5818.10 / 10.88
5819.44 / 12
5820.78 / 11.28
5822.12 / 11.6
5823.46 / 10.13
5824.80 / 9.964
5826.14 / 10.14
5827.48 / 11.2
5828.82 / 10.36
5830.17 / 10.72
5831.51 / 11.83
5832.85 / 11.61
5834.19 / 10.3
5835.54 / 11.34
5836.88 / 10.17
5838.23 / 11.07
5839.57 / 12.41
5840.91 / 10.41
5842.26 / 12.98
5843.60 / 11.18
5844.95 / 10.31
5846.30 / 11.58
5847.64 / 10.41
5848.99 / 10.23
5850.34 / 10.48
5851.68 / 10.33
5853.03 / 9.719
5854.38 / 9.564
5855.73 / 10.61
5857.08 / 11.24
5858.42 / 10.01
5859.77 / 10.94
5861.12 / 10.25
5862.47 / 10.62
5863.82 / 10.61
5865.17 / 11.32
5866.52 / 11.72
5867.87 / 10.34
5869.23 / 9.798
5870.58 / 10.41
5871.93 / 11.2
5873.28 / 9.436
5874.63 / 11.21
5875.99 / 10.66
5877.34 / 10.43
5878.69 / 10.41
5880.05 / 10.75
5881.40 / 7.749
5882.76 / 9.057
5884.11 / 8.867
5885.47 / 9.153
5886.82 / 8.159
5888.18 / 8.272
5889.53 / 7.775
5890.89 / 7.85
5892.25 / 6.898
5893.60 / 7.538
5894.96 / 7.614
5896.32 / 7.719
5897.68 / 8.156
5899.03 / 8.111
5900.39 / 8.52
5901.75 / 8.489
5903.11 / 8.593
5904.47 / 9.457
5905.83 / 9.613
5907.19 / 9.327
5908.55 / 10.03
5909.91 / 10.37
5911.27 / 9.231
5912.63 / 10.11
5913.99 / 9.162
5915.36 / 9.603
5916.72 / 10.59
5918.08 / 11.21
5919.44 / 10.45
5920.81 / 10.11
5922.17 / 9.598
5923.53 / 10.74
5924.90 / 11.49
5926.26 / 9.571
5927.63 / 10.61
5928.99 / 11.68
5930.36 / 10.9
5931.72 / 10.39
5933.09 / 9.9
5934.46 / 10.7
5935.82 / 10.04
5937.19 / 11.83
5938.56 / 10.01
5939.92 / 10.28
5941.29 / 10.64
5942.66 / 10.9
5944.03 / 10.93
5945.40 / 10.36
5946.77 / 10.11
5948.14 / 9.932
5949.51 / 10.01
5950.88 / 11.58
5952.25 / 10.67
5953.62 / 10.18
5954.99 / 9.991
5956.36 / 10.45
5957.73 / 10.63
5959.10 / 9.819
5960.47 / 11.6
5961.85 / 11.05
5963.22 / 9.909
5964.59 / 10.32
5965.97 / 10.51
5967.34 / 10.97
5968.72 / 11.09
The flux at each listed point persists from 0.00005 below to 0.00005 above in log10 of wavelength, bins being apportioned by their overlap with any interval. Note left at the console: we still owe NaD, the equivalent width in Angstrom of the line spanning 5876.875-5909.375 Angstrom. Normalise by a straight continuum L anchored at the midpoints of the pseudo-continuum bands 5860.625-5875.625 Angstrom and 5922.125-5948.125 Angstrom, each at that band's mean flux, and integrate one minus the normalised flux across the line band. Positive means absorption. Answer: 5.9 Angstrom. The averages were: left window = 10.6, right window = 10.6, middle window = 8.68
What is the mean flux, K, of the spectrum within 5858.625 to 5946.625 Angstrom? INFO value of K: 9.82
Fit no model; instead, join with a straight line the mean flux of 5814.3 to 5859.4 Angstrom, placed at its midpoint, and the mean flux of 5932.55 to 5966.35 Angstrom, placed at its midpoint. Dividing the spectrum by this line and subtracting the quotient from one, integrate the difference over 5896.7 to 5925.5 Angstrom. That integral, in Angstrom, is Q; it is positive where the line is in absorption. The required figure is 2.6 Angstrom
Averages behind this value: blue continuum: 10.8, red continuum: 10.5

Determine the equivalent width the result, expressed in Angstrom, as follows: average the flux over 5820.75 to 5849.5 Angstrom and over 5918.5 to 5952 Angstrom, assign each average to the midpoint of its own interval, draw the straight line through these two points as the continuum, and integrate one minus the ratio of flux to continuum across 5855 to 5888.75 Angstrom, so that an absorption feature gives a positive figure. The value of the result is 2.1 Angstrom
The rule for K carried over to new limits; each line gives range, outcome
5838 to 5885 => 10.5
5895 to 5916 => 9.05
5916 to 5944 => 10.6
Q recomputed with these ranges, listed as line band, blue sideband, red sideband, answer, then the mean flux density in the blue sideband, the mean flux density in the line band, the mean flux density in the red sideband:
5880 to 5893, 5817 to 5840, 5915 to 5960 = 2.89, 11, 8.34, 10.5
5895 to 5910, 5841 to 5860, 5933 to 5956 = 2.46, 10.7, 8.83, 10.5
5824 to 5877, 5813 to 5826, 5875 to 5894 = -4.32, 10.9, 10.7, 8.88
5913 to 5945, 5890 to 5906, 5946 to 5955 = -3.46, 8.16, 10.5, 10.4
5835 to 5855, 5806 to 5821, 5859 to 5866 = 0.03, 11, 10.8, 10.8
